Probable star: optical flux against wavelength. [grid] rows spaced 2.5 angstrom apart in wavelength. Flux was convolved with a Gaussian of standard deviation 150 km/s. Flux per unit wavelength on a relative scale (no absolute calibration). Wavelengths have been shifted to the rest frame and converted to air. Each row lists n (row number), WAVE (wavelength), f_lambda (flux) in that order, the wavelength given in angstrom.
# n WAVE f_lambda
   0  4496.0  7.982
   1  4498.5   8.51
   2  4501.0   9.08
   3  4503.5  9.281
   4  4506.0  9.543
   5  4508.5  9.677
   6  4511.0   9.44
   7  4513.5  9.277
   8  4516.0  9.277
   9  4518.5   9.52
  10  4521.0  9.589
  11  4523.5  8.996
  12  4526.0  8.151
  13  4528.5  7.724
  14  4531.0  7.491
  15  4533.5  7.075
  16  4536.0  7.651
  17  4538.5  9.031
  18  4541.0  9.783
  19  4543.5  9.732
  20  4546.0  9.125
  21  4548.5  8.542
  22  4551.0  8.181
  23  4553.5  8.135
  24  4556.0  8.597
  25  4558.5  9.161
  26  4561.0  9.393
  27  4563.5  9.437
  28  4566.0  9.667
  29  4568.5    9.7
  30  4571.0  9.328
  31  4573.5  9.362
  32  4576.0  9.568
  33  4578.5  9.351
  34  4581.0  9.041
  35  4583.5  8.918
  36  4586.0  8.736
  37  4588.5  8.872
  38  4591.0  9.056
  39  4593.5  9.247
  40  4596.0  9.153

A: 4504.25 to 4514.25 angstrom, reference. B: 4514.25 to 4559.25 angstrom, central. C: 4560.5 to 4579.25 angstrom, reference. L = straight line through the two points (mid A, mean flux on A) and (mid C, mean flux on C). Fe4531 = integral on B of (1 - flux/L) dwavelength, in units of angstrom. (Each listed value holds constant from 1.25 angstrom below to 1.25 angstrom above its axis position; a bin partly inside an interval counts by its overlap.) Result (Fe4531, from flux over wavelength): 3.9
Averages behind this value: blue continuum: 9.48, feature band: 8.65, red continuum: 9.48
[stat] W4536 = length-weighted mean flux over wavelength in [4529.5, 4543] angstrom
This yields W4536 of 8.28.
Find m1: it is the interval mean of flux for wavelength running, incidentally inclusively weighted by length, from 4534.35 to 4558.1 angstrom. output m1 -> 8.74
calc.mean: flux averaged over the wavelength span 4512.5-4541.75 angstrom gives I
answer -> 8.61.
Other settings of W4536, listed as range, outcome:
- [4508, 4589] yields 8.95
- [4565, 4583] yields 9.41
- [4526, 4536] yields 7.55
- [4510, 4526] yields 9.25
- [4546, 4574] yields 9.04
